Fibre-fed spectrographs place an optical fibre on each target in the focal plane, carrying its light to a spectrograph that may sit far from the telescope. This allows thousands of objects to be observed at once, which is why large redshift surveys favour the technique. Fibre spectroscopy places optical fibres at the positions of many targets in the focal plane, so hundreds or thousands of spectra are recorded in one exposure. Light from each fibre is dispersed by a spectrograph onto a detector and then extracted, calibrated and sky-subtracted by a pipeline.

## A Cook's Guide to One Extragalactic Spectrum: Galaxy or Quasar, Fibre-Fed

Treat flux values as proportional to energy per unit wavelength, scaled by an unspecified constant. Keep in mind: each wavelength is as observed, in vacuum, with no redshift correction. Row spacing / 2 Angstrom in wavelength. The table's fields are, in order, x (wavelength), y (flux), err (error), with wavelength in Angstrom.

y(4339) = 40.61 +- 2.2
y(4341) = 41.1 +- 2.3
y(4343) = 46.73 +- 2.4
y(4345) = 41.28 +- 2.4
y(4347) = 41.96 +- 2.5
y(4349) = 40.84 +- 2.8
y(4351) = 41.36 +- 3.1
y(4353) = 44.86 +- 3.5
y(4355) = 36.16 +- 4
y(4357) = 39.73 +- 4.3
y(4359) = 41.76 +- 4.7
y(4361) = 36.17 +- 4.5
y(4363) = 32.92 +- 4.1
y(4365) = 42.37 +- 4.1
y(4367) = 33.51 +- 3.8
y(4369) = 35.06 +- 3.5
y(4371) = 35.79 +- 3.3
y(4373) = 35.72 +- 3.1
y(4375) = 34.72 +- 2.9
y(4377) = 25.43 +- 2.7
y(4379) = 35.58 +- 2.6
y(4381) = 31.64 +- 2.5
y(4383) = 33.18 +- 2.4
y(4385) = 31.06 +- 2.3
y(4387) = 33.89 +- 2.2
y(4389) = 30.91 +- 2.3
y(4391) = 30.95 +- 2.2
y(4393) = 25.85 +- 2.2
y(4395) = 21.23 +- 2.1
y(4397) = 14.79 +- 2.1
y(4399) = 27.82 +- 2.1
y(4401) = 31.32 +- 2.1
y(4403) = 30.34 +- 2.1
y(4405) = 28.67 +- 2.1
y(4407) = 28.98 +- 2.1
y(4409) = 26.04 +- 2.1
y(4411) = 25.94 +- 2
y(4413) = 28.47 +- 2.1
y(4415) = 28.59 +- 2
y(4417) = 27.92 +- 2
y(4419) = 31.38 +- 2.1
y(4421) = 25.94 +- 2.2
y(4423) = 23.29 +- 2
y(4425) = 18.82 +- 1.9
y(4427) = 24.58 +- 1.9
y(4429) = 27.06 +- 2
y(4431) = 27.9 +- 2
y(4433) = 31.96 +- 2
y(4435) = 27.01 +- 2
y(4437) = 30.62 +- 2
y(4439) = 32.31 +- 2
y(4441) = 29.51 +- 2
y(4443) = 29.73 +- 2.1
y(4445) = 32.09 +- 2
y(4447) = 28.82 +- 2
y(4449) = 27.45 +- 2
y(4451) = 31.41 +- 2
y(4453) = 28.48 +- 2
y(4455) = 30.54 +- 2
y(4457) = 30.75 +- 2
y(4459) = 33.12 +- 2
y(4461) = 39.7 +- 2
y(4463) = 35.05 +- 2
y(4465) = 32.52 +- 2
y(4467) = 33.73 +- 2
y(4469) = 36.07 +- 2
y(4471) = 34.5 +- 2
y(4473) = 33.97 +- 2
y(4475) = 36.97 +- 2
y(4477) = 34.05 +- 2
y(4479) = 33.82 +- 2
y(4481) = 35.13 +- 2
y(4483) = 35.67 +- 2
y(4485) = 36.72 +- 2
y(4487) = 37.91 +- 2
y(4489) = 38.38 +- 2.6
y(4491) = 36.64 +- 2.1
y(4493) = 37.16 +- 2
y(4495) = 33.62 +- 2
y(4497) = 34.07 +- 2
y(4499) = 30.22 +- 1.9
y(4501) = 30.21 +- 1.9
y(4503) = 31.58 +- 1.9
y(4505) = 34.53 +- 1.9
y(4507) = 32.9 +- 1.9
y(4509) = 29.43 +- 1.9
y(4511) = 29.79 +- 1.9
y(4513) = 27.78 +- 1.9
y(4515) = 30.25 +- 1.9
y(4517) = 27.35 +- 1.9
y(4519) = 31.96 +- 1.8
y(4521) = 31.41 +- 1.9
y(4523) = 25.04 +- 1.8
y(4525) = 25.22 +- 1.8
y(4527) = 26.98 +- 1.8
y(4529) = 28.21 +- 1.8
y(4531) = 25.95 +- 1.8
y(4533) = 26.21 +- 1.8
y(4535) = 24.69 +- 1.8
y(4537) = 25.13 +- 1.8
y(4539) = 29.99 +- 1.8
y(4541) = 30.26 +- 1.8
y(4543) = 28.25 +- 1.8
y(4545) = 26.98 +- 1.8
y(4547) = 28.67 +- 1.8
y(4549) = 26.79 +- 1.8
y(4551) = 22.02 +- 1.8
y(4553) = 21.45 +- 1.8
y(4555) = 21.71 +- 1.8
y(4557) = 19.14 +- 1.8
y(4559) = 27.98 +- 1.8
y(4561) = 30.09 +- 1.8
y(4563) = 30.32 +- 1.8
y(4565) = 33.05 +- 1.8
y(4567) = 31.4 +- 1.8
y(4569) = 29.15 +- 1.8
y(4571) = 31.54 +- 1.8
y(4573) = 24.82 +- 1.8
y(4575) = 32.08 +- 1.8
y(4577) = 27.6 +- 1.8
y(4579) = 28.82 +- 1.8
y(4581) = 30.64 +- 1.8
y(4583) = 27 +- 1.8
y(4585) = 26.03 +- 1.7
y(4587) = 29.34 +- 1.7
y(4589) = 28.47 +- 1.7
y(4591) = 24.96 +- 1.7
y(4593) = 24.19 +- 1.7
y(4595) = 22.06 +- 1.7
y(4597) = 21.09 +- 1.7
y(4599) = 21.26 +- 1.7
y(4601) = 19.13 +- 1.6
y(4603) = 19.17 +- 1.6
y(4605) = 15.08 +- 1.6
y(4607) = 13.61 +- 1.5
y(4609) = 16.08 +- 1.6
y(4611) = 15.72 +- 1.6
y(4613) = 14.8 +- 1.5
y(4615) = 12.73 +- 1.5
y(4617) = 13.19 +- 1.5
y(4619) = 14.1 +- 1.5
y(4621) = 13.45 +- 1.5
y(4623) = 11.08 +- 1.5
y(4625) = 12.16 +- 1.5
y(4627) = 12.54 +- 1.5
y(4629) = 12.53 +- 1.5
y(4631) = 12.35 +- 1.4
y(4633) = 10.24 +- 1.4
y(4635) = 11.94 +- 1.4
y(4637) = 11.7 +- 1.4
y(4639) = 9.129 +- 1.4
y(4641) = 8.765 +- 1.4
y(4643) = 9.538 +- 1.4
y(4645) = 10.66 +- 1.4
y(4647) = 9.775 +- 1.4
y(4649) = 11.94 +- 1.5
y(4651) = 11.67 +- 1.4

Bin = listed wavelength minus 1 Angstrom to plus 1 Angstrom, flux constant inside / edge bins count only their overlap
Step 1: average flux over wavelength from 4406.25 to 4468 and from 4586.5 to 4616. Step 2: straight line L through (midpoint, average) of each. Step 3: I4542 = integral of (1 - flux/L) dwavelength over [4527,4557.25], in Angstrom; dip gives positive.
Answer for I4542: -3.54 Angstrom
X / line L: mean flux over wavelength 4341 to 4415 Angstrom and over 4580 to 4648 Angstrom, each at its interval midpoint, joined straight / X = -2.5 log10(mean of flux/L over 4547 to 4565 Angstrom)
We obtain -0.230 mag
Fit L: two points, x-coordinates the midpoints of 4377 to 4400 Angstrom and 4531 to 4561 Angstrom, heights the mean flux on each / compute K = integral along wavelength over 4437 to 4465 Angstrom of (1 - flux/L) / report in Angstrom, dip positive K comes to -4.0 Angstrom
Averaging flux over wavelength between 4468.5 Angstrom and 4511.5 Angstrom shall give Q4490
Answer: 34.3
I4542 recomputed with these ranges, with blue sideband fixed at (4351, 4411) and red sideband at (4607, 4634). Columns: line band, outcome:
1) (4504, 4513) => -3.7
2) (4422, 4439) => 0.9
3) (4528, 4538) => -2.9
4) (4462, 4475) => -4.7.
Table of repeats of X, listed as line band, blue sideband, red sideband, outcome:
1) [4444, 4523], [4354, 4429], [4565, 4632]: -0.25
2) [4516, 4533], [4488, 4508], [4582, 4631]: 0.09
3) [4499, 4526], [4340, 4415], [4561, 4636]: -0.15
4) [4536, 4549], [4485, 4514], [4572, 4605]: 0.05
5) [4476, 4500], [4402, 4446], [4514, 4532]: -0.25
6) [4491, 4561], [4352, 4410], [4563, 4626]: -0.12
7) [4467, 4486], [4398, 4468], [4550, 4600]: -0.23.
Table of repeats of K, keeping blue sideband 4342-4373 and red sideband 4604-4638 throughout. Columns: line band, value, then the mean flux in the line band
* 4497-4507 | -2.8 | 32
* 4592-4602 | -3.9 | 21.5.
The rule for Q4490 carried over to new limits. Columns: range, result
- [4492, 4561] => 28.3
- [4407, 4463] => 29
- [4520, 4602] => 26.7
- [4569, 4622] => 21.9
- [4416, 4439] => 27.2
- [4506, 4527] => 29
